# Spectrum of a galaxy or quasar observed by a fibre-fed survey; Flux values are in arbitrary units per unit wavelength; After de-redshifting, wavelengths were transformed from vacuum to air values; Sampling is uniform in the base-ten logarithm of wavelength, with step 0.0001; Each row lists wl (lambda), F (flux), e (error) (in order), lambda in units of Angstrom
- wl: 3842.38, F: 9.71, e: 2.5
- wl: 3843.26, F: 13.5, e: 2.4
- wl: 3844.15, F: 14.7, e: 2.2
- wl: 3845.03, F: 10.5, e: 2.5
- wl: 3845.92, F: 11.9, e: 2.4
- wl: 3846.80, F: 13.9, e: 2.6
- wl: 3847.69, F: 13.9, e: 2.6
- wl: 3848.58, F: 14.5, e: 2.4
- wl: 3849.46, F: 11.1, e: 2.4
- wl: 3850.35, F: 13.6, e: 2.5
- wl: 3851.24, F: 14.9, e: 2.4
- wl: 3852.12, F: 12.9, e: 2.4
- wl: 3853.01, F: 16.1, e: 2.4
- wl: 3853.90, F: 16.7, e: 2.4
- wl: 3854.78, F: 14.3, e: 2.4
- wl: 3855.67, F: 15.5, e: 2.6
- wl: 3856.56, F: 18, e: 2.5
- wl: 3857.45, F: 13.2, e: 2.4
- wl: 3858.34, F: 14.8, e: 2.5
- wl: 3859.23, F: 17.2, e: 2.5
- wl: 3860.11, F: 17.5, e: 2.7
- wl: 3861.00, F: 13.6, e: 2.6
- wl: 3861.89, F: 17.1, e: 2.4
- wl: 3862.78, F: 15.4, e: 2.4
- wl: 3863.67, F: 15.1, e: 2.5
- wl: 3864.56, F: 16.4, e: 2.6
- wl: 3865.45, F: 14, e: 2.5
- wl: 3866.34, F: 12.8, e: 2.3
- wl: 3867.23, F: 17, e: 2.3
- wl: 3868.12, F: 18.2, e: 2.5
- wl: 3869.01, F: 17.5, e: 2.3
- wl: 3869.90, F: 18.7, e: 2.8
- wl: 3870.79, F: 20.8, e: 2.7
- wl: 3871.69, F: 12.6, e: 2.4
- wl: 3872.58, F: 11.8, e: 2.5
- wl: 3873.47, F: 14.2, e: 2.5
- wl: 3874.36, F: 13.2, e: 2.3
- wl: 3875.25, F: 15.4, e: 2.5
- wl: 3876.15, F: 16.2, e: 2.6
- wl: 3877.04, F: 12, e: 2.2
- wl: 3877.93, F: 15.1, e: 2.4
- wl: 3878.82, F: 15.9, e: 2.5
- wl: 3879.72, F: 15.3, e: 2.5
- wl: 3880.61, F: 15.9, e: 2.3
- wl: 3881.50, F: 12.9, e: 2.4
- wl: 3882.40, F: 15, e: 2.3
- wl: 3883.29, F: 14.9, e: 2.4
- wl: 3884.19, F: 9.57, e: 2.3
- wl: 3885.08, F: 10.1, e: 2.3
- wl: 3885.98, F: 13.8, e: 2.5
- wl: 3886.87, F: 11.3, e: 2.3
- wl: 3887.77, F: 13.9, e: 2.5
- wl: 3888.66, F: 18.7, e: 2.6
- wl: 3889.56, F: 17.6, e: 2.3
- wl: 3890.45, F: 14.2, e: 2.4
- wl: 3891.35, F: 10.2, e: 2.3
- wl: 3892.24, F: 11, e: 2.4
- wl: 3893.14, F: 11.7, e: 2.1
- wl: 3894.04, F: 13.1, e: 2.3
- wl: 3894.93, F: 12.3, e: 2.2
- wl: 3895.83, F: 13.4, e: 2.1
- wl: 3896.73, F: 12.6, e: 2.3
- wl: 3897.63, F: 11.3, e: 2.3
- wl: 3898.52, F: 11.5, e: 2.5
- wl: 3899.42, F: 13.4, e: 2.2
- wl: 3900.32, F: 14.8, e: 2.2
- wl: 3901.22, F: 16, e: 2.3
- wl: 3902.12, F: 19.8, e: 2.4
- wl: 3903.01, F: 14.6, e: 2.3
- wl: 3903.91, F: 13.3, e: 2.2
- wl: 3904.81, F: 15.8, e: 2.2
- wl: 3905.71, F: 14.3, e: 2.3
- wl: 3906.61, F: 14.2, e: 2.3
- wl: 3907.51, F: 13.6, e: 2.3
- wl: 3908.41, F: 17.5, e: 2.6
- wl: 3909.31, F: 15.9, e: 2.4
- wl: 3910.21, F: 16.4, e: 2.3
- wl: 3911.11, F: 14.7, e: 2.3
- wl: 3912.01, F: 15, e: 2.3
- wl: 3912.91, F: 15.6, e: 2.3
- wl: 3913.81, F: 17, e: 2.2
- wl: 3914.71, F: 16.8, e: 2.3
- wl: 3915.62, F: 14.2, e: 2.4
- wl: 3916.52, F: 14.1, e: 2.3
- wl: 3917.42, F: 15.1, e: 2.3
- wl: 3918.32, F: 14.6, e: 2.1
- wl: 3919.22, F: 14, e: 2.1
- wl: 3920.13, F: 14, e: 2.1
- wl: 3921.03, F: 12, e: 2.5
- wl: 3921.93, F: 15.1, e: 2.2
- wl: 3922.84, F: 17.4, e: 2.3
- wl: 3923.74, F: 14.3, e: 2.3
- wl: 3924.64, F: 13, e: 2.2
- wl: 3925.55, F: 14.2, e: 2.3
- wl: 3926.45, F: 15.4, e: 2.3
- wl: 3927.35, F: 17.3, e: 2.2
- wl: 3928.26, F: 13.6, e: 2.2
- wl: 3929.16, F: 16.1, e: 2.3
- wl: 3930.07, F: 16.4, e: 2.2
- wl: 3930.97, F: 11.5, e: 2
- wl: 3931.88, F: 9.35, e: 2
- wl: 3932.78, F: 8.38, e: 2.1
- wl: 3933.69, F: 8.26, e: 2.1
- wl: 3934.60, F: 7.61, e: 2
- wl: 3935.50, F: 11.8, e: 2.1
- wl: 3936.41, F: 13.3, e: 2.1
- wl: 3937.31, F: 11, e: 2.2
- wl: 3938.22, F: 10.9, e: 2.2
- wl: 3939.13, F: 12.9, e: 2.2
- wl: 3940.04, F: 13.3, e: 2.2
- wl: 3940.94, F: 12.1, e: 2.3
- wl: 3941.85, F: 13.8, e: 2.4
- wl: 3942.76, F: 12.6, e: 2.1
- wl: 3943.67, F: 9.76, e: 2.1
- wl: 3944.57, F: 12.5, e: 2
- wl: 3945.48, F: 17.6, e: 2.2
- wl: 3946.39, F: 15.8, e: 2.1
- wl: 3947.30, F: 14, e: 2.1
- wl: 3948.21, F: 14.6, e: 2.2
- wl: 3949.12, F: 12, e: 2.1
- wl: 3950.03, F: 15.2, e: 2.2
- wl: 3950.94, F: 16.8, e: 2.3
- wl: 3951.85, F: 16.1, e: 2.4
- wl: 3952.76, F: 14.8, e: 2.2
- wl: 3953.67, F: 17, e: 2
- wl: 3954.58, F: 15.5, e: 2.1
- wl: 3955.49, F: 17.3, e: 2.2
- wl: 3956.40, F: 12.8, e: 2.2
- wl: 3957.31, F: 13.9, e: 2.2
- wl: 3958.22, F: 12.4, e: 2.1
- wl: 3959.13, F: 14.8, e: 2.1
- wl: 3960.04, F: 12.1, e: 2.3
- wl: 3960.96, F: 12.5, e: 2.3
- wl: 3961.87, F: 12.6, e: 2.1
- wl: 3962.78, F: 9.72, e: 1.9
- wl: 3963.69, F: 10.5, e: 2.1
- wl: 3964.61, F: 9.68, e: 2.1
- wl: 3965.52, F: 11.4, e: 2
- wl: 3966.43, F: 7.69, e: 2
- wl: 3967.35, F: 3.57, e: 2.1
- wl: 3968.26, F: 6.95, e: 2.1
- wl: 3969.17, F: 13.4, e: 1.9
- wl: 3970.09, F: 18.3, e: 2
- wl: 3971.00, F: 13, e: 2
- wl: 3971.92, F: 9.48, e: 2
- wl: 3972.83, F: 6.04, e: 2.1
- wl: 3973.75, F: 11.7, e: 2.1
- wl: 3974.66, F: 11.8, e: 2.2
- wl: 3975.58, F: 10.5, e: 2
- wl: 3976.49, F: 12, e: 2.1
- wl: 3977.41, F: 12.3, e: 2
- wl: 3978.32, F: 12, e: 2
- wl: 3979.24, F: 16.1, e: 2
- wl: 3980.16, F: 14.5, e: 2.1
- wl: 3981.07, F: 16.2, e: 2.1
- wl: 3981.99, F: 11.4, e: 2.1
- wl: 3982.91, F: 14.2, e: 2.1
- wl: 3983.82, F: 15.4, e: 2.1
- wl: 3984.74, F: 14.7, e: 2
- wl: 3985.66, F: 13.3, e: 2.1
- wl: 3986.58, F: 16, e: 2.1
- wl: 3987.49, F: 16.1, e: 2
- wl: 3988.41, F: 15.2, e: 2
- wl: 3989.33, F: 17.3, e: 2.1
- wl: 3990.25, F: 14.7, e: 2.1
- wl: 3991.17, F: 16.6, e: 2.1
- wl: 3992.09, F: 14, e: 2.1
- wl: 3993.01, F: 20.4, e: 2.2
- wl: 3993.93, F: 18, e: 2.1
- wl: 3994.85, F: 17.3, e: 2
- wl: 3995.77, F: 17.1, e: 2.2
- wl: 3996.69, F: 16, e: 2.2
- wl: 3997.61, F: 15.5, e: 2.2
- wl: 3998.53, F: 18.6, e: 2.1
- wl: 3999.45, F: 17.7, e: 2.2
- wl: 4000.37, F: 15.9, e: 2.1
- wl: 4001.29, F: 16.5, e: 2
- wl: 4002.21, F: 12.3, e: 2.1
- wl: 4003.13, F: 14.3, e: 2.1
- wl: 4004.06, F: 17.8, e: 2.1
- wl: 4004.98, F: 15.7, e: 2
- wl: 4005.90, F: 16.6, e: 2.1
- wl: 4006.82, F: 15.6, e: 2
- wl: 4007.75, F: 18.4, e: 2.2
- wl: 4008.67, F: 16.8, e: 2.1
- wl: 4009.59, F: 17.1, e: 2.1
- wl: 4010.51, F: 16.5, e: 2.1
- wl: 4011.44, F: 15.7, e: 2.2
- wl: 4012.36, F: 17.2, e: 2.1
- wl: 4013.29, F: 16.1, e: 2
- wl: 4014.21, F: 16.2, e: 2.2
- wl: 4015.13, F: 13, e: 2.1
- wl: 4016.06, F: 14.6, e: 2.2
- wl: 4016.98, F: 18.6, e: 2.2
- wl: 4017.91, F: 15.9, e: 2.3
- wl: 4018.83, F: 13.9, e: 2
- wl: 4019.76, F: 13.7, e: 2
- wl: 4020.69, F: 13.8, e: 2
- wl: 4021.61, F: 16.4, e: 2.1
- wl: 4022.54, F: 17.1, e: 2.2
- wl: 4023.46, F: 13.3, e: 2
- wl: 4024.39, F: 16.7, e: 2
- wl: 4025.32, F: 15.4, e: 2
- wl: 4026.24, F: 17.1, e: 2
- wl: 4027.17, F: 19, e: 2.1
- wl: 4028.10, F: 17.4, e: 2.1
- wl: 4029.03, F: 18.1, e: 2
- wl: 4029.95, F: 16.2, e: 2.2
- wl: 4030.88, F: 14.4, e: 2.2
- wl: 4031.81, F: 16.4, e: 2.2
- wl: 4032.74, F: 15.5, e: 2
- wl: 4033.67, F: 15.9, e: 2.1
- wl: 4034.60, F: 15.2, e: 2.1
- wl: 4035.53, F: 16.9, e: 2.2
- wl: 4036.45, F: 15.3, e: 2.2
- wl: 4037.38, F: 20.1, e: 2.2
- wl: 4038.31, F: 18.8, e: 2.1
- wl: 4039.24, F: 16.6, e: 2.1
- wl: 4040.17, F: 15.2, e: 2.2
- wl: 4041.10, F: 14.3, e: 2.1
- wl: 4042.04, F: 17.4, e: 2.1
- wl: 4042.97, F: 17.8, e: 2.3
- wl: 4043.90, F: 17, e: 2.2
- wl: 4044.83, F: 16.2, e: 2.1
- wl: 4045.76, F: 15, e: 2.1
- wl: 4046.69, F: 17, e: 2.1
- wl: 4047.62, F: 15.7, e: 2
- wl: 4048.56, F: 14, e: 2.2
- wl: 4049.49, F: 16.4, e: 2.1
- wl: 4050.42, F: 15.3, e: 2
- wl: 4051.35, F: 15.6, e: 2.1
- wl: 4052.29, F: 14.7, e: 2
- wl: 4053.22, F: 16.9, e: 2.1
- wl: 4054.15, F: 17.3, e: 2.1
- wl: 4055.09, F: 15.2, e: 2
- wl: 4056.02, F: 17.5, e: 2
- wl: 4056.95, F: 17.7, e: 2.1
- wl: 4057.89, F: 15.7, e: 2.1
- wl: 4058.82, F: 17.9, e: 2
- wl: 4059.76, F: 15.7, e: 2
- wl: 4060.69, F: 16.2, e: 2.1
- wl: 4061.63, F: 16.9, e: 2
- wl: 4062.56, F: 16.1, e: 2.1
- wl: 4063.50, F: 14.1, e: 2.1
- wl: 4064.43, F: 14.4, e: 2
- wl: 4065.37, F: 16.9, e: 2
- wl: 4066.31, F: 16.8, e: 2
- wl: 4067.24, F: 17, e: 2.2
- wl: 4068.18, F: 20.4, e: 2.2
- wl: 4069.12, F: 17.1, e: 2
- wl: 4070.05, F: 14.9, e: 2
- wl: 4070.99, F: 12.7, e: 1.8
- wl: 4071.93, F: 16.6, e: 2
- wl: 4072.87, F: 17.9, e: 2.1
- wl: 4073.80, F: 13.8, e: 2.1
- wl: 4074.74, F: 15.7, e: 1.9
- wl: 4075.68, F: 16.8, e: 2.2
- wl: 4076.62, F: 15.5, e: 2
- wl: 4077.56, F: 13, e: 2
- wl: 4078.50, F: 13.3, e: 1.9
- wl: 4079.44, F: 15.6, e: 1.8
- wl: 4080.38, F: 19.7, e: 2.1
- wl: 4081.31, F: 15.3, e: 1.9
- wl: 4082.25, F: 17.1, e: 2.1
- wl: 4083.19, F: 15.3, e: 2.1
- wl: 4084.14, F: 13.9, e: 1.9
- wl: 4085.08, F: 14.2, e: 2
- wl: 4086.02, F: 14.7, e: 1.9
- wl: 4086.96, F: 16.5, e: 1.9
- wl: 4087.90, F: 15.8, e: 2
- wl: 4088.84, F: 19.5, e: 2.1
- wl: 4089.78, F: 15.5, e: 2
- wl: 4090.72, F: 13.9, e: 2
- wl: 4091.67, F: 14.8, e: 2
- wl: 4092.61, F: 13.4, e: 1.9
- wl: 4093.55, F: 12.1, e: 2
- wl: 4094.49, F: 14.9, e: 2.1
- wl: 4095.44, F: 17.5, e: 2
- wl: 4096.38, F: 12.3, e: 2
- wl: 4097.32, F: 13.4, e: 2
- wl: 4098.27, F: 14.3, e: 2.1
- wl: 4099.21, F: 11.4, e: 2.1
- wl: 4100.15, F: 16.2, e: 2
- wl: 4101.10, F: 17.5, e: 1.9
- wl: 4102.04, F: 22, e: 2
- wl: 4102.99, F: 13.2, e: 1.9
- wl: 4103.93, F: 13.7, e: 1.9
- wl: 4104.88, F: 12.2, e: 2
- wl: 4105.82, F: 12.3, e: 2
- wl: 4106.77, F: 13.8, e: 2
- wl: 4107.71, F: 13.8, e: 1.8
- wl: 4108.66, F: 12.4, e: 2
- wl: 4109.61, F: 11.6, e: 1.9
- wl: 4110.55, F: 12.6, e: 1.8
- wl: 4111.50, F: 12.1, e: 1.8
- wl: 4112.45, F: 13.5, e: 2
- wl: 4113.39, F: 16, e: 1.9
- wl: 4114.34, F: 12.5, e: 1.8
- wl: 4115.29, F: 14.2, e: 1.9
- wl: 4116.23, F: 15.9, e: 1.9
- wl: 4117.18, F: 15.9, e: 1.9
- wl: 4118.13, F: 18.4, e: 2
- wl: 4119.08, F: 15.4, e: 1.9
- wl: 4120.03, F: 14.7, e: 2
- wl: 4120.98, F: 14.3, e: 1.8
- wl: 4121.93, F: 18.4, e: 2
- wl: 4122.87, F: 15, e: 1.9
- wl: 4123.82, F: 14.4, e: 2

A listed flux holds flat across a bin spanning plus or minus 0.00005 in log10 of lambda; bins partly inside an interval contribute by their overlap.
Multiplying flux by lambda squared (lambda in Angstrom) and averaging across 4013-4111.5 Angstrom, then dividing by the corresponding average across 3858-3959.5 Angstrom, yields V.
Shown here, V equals 1.2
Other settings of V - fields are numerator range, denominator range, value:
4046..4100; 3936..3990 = 1.26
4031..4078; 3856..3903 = 1.21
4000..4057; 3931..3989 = 1.32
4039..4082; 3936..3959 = 1.22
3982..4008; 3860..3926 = 1.16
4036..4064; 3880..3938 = 1.27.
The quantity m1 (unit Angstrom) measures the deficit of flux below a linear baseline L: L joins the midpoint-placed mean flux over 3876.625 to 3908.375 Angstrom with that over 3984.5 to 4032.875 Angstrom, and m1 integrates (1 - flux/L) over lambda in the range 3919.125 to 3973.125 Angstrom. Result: 7.4 Angstrom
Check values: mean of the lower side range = 13.9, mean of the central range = 12.8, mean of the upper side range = 16.1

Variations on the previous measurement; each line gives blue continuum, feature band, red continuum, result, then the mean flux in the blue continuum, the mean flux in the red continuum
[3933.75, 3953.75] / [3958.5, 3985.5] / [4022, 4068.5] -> 4.29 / 13.3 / 16.4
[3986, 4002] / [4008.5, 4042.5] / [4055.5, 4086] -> 0.33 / 16.6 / 16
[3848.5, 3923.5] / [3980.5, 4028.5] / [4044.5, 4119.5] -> -2.85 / 14.7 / 15.3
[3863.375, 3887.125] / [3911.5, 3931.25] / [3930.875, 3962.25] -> -1.79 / 14.7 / 13.1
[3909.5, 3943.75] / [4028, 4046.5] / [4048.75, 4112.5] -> -2.09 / 13.5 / 15.3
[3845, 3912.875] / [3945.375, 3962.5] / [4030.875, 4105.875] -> 0.59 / 14.5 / 15.8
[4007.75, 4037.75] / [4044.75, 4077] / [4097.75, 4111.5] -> -2.06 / 16.1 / 14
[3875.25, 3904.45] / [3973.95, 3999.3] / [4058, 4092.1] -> -0.31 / 13.8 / 15.9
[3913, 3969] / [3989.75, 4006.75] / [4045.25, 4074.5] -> -2.10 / 13.1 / 16.1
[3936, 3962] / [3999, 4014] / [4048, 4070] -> -1.13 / 13.8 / 16.3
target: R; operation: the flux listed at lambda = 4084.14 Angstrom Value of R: 13.9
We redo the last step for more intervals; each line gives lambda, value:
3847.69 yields 13.9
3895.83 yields 13.4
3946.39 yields 15.8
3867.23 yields 17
